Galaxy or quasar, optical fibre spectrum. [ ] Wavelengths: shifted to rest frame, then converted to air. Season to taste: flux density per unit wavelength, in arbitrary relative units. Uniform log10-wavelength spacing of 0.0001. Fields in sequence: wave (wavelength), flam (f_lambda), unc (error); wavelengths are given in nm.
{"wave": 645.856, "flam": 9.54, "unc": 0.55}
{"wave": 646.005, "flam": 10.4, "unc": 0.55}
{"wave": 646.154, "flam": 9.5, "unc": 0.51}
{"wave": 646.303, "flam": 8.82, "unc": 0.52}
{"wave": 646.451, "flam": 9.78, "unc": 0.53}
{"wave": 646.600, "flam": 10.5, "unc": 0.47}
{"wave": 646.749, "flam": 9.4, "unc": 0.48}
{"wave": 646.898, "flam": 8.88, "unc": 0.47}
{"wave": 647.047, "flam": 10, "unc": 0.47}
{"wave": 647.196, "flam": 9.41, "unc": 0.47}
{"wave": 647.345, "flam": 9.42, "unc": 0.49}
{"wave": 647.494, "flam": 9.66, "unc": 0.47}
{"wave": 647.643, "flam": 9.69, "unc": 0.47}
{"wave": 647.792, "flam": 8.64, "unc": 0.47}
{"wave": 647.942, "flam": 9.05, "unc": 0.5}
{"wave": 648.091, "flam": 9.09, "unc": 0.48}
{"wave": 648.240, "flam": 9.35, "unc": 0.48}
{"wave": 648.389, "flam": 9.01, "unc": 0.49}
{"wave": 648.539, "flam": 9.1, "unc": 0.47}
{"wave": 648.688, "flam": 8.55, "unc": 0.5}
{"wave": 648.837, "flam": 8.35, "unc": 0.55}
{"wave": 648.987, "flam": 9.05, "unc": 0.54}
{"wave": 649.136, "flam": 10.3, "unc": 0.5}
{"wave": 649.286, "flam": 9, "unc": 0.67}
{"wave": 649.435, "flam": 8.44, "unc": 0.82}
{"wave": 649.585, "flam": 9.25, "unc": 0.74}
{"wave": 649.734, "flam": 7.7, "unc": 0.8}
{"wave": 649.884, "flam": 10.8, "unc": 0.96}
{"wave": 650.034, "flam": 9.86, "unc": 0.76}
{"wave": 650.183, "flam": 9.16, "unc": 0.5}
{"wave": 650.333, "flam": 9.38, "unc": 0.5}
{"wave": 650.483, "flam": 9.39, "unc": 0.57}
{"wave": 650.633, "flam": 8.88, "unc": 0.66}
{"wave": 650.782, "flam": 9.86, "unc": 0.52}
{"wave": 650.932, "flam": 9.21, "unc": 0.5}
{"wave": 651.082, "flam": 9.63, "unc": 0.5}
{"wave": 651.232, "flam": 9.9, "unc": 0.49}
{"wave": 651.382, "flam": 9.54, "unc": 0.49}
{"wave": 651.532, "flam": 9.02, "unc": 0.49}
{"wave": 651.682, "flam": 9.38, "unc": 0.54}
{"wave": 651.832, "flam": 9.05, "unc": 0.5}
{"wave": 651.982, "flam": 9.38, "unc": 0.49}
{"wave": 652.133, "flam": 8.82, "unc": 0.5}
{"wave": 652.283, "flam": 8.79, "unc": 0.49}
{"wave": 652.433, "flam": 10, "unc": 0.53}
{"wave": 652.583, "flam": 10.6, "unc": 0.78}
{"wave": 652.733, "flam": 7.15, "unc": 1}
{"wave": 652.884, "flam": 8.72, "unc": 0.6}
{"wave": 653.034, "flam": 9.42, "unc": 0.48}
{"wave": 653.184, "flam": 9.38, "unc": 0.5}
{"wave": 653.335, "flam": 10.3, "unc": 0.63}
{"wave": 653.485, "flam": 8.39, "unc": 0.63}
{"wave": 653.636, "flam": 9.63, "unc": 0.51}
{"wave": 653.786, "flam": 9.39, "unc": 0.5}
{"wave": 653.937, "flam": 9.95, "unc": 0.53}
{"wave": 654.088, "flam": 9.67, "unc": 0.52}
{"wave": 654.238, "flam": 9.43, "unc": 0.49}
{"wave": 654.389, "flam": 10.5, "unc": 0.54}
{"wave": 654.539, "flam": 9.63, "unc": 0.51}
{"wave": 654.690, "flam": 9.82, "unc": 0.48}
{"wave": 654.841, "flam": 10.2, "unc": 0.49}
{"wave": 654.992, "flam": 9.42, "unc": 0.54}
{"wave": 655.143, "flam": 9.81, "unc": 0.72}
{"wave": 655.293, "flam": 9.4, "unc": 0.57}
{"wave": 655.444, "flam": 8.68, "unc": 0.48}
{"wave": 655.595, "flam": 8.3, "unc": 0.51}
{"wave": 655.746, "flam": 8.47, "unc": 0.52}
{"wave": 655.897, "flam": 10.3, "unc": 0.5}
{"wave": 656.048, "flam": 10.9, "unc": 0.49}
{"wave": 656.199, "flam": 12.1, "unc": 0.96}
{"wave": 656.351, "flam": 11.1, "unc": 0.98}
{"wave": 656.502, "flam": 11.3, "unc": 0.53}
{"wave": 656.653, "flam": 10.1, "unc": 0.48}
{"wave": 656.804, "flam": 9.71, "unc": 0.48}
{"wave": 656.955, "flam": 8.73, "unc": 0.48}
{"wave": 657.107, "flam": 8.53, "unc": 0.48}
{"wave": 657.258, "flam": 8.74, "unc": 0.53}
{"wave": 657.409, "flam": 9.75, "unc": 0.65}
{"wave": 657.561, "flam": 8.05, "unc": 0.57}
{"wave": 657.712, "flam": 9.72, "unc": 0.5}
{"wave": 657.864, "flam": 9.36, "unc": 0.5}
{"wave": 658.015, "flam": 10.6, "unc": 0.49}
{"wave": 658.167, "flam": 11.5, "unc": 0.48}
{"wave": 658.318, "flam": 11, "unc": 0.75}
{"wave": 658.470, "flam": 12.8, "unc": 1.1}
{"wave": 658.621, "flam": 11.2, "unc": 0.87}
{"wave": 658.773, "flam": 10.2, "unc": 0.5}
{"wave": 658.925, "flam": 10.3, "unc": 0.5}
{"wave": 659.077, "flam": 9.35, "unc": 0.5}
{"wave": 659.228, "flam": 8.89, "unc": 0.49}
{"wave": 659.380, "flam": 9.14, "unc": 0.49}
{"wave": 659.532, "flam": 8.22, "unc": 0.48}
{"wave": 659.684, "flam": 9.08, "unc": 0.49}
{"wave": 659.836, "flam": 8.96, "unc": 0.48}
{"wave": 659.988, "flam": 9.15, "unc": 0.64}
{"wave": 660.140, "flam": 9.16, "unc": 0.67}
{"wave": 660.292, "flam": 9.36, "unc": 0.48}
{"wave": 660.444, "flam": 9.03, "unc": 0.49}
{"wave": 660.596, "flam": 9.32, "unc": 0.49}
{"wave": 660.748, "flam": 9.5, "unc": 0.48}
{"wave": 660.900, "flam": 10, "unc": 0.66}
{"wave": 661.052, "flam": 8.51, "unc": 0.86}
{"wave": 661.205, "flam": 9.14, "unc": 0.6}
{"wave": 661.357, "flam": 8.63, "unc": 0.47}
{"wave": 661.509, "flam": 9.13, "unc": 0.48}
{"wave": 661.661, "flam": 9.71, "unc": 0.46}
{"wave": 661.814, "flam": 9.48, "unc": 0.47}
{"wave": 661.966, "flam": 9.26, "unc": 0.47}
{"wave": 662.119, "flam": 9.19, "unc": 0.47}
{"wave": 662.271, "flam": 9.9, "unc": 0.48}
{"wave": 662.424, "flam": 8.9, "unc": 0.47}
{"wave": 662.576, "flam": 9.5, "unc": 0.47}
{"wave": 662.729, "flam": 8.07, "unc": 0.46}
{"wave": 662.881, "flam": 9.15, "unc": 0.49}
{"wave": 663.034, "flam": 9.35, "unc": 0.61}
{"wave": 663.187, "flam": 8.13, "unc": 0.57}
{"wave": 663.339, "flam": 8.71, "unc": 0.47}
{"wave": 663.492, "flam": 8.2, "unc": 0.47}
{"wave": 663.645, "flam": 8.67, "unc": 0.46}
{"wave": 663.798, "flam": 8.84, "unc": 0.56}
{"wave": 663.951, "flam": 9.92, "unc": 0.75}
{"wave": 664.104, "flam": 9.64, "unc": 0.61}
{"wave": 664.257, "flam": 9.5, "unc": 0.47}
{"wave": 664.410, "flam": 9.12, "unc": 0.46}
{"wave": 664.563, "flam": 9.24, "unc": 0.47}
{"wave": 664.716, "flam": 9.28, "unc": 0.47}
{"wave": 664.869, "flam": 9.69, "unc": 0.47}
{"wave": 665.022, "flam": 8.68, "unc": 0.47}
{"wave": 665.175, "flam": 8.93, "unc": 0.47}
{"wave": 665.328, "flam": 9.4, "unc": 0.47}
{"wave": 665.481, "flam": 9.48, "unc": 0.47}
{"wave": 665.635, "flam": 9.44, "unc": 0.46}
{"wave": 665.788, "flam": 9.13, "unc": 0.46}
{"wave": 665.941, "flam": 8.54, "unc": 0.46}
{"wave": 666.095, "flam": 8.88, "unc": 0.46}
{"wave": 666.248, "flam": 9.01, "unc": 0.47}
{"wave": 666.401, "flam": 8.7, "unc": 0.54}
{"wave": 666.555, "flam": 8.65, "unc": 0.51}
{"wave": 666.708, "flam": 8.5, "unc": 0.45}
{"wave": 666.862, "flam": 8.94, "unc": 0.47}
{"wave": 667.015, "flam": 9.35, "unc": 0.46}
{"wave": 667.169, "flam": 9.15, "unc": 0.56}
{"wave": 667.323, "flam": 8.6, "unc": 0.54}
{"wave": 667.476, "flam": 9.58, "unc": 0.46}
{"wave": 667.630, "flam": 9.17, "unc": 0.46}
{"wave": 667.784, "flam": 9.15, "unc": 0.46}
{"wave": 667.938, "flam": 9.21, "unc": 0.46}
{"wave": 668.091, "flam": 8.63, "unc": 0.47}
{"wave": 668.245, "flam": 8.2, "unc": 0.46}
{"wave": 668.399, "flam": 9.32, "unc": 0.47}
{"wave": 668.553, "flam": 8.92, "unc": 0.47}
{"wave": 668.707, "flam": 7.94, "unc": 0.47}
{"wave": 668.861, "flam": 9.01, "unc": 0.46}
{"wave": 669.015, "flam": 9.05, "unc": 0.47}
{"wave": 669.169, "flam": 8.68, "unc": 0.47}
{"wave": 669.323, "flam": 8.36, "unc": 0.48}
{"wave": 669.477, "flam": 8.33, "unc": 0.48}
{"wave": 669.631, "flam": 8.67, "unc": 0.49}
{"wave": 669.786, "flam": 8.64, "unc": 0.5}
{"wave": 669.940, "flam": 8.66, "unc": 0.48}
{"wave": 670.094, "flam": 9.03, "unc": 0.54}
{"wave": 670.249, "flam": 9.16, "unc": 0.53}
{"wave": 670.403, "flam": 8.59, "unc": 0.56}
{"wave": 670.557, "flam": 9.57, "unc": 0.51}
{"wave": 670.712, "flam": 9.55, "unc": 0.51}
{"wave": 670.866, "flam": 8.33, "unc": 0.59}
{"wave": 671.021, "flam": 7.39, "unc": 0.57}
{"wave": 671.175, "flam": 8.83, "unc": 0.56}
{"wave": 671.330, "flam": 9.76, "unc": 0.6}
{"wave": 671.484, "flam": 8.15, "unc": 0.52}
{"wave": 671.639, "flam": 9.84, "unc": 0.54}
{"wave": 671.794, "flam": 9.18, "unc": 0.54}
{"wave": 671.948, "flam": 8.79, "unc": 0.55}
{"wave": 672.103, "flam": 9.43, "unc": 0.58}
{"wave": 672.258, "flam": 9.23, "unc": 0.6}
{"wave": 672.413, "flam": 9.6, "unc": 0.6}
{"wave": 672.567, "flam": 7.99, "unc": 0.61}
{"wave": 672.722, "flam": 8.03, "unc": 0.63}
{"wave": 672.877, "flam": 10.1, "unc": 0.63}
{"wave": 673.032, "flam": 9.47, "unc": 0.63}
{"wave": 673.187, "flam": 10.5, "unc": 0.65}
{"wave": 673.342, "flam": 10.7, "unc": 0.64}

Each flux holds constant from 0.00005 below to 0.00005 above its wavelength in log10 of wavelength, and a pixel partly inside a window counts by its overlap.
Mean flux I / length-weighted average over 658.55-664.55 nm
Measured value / 9.22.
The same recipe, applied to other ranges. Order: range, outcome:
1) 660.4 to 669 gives 9.06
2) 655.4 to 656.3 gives 9.86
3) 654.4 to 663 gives 9.6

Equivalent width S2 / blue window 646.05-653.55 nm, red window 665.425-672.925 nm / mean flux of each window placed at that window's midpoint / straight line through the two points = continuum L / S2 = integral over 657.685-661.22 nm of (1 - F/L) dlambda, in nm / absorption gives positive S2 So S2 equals -0.25 nm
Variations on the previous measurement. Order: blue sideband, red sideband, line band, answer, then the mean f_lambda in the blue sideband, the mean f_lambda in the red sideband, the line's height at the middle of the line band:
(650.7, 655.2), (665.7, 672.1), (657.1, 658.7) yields -0.156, 9.46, 8.87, 9.28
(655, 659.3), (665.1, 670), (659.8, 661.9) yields 0.076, 9.95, 8.88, 9.57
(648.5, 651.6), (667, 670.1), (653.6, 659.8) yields -0.491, 9.26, 8.83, 9.1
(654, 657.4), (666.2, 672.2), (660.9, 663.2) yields 0.054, 9.77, 8.87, 9.35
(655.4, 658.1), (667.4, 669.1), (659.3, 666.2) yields 0.133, 9.71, 8.92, 9.3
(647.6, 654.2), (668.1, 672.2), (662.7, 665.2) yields -0.019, 9.25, 8.82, 8.96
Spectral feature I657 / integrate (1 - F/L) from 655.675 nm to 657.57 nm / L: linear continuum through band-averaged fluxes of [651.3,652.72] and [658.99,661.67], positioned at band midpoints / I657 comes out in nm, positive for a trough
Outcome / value -0.14 nm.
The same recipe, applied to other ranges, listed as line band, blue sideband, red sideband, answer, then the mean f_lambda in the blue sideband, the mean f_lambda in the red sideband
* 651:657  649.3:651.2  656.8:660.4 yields -0.10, 9.3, 9.64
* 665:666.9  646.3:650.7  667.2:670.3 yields -0.02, 9.27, 8.82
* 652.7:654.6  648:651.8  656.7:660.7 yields 0.00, 9.25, 9.61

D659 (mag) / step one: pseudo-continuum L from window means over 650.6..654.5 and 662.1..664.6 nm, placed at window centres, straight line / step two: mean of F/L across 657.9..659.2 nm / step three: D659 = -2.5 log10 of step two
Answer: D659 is -0.169 mag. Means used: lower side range 9.39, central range 10.8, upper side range 9.05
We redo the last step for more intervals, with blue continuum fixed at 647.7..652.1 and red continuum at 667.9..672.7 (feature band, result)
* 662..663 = -0.02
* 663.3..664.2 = -0.01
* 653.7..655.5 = -0.06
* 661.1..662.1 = -0.02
